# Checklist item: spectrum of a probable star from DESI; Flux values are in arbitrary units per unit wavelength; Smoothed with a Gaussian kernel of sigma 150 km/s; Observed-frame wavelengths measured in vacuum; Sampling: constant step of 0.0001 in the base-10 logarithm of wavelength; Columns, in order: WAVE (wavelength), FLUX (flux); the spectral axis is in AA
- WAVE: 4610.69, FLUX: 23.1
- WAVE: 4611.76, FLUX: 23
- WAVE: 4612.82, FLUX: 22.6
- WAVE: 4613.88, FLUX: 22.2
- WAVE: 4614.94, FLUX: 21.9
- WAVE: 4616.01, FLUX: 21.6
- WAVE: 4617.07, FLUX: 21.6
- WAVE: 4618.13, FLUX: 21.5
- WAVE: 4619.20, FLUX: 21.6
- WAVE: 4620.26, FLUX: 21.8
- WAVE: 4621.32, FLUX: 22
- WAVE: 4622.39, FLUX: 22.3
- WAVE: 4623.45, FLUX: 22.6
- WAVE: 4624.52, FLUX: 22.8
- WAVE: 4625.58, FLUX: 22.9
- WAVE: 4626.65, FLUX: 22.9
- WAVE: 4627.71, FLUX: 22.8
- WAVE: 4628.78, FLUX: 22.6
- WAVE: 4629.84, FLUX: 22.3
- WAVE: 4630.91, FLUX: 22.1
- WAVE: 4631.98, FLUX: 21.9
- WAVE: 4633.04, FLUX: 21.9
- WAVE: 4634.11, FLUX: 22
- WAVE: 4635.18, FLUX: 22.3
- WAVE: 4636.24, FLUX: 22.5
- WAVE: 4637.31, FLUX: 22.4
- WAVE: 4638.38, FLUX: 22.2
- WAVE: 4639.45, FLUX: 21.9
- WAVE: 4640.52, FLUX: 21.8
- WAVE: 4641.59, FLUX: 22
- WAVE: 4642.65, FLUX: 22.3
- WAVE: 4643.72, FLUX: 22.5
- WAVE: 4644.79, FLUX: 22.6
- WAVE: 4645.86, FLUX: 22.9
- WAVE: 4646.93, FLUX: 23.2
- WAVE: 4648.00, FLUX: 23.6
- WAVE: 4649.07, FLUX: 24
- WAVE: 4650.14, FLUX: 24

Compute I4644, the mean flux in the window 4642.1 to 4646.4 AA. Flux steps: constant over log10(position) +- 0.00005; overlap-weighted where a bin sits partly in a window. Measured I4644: 22.6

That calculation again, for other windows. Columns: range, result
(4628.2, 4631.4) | 22.3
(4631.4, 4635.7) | 22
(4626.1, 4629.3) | 22.7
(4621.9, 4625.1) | 22.6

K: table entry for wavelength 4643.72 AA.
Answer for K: 22.5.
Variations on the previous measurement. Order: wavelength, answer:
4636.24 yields 22.5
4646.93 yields 23.2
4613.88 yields 22.2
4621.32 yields 22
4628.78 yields 22.6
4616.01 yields 21.6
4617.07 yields 21.6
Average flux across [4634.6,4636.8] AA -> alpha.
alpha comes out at 22.4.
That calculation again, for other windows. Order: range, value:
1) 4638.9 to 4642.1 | 21.9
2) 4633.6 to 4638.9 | 22.3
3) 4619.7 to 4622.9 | 22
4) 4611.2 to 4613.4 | 22.7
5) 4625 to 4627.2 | 23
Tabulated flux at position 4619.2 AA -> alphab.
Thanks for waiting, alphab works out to 21.6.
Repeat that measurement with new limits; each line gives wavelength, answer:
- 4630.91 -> 22.1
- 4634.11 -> 22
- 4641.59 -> 22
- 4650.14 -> 24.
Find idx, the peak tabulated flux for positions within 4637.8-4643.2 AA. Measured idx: 22.3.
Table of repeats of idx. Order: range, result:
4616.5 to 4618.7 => 21.6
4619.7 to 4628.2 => 22.9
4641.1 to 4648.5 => 23.6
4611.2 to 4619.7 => 23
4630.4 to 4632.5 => 22.1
